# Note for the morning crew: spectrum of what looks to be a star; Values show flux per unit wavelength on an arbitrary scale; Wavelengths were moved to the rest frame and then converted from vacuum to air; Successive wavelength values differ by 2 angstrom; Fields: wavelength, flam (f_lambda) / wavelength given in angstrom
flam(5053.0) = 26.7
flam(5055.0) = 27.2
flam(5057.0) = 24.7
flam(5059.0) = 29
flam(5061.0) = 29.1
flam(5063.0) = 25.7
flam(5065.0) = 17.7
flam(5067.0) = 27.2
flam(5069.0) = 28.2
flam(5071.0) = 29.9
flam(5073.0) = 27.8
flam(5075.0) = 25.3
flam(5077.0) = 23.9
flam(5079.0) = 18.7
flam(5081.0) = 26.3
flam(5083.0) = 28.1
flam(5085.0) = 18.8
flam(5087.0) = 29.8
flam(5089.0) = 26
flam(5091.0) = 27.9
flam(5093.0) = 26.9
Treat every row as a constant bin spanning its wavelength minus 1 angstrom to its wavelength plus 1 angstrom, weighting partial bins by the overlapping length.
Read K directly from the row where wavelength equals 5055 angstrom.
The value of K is 27.2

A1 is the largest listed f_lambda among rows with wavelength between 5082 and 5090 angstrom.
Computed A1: 29.8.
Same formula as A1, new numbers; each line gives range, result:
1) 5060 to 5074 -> 29.9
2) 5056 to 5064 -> 29.1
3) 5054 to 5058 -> 27.2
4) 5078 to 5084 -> 28.1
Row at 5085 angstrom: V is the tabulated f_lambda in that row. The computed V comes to 18.8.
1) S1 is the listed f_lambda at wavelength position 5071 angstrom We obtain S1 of 29.9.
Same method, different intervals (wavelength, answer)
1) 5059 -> 29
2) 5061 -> 29.1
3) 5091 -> 27.9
